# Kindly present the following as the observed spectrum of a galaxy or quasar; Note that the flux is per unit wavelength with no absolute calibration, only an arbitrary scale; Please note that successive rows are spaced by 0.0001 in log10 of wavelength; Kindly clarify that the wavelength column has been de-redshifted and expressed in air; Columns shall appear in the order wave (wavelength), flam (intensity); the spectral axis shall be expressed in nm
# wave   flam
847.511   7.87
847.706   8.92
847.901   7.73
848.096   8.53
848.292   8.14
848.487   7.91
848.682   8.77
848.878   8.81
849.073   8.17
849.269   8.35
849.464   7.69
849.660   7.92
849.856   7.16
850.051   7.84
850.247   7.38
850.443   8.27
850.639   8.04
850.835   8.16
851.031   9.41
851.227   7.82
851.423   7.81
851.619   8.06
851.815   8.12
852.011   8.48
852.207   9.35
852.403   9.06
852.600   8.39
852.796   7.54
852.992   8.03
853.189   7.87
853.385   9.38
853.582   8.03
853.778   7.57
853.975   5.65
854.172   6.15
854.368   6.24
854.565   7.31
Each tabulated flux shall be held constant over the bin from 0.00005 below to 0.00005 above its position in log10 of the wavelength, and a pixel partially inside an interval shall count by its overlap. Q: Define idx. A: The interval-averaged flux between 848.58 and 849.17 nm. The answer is 8.58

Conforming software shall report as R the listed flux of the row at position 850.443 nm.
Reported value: 8.27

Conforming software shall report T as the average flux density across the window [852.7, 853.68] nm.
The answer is 8.17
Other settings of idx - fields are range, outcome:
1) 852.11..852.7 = 8.93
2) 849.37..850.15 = 7.65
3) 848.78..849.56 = 8.26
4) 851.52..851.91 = 8.09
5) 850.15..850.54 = 7.82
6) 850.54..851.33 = 8.35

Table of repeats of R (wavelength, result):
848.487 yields 7.91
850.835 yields 8.16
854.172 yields 6.15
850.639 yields 8.04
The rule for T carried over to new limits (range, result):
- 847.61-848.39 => 8.33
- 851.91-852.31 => 8.92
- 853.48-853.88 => 7.79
